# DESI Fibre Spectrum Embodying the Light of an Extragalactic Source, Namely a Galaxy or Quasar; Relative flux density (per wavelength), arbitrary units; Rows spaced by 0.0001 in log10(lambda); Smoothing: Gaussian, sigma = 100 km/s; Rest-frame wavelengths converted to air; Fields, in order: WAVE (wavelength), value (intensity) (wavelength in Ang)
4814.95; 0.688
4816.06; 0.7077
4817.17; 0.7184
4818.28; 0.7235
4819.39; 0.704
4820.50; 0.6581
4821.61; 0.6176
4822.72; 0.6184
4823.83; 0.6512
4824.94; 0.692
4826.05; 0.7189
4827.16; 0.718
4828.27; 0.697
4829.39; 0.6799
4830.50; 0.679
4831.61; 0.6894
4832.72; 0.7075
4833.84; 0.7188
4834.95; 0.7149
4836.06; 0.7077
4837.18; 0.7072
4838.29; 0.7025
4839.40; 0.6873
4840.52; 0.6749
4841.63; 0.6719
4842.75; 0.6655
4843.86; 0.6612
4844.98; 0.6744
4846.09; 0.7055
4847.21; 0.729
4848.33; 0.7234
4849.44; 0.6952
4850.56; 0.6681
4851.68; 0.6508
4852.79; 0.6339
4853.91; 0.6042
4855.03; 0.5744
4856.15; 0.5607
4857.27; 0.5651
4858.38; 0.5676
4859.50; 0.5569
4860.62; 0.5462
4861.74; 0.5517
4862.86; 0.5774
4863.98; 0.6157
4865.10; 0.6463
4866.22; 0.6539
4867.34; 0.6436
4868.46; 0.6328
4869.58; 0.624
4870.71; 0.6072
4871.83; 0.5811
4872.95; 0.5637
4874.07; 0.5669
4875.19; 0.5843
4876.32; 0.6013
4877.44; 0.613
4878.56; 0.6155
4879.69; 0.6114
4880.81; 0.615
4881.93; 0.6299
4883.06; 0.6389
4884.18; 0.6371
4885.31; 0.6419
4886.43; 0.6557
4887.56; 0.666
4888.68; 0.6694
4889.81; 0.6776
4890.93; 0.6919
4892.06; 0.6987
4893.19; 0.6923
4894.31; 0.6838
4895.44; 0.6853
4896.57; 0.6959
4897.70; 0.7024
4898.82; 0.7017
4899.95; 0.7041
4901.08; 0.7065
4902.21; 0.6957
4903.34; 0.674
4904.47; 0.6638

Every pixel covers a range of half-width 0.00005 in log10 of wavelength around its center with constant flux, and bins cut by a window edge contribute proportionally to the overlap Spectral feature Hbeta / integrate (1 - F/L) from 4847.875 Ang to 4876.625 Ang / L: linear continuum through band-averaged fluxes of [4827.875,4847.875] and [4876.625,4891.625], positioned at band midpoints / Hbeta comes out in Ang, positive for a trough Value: 2.6 Ang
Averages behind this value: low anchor 0.693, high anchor 0.643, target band 0.607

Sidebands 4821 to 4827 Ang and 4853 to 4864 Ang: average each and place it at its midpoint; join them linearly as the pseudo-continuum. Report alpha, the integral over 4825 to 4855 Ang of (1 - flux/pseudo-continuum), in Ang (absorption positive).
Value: -3.1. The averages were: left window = 0.664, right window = 0.572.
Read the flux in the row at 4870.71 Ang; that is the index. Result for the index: 0.6072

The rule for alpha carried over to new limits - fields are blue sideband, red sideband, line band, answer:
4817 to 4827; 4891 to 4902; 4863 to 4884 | 2.35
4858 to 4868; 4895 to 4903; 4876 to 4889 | 0.37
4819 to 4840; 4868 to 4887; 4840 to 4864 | 0.82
